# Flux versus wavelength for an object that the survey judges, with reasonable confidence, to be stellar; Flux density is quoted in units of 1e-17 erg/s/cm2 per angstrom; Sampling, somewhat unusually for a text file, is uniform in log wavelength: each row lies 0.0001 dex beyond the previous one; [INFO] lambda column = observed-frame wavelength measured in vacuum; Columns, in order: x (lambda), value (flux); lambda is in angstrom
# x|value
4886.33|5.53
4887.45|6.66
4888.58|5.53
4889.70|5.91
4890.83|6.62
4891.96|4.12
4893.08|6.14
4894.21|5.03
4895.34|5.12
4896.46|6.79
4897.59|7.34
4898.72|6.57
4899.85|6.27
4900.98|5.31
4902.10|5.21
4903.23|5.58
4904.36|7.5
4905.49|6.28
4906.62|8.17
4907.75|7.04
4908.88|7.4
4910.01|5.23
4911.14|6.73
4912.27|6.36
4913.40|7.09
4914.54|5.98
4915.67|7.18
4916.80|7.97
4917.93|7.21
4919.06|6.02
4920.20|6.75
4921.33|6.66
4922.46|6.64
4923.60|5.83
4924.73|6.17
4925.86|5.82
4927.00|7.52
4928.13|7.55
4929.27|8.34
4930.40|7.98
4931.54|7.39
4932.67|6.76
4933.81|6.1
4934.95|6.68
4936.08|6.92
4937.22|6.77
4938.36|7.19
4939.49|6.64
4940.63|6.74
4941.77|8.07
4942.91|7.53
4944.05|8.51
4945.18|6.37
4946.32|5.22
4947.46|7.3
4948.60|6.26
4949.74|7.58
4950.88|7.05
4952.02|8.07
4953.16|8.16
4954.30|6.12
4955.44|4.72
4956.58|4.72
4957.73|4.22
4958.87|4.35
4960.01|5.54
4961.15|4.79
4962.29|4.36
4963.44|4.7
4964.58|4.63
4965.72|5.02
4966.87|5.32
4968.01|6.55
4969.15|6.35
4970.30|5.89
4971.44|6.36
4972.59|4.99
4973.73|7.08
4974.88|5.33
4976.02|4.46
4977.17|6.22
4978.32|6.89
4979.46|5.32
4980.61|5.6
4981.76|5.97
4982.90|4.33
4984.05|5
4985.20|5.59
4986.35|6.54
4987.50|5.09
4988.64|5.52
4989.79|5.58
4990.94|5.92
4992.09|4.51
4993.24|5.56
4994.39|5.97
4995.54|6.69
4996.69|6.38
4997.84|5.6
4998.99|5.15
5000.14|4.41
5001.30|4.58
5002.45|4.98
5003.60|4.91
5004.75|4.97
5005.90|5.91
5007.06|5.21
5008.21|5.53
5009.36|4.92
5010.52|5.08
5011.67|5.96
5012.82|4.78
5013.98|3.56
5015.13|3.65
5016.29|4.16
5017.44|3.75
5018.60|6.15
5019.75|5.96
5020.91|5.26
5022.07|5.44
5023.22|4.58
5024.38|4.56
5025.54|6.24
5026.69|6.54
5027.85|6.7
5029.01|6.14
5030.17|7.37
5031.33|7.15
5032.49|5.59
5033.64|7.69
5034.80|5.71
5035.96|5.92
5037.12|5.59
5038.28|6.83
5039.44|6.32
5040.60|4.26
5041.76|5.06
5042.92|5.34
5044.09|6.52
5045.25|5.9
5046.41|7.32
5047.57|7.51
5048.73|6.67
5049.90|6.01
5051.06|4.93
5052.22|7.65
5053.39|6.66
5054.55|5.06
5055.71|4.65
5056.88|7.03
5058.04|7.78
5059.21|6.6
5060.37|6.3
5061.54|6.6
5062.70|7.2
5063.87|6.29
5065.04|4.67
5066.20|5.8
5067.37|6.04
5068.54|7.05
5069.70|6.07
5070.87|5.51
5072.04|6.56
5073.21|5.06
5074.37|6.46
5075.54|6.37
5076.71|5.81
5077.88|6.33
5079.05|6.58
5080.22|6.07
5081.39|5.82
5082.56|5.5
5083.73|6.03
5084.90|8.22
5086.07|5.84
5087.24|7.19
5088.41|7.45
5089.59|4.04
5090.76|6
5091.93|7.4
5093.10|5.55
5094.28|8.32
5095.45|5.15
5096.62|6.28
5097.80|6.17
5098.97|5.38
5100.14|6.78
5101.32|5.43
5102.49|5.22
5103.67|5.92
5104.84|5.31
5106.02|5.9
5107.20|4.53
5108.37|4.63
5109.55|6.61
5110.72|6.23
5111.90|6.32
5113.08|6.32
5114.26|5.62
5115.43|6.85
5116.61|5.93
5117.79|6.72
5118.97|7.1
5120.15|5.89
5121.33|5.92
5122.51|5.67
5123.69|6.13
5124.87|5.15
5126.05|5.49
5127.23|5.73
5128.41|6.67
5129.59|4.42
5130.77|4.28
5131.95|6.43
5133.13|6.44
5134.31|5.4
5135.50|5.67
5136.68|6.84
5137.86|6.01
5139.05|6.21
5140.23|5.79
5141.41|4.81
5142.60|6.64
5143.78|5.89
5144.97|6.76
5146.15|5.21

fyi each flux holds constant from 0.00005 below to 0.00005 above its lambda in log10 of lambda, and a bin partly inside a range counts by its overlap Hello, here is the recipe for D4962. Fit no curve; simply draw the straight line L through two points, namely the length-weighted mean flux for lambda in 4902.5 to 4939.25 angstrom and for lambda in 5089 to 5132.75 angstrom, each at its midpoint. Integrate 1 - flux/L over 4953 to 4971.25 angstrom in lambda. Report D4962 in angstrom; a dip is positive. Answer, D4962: 3.7 angstrom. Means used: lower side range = 6.83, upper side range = 5.88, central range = 5.3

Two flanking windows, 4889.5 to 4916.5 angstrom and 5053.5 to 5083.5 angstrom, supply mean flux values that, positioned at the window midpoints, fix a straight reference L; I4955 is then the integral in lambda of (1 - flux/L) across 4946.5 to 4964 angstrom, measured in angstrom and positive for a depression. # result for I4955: 1.1 angstrom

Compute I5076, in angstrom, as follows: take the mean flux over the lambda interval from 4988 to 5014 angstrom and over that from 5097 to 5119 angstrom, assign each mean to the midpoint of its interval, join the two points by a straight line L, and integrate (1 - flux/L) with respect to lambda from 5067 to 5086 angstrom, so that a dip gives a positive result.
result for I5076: -1.5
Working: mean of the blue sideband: 5.33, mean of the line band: 6.21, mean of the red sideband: 5.92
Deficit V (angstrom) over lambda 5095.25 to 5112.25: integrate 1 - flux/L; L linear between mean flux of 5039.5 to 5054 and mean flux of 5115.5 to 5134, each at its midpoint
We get 0.7 angstrom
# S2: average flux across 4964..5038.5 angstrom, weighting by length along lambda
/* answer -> 5.55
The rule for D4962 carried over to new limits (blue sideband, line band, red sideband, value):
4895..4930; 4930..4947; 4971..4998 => -1.84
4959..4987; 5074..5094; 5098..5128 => -1.72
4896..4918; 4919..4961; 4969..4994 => -2.99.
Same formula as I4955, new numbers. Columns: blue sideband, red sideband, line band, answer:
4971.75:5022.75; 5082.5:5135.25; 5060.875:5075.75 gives -1.0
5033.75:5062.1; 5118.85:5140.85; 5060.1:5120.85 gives -1.2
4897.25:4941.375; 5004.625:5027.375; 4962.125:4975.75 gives 0.8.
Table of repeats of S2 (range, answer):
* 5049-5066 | 6.24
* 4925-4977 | 6.31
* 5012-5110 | 5.98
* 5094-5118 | 5.94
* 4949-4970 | 5.69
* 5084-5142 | 5.99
